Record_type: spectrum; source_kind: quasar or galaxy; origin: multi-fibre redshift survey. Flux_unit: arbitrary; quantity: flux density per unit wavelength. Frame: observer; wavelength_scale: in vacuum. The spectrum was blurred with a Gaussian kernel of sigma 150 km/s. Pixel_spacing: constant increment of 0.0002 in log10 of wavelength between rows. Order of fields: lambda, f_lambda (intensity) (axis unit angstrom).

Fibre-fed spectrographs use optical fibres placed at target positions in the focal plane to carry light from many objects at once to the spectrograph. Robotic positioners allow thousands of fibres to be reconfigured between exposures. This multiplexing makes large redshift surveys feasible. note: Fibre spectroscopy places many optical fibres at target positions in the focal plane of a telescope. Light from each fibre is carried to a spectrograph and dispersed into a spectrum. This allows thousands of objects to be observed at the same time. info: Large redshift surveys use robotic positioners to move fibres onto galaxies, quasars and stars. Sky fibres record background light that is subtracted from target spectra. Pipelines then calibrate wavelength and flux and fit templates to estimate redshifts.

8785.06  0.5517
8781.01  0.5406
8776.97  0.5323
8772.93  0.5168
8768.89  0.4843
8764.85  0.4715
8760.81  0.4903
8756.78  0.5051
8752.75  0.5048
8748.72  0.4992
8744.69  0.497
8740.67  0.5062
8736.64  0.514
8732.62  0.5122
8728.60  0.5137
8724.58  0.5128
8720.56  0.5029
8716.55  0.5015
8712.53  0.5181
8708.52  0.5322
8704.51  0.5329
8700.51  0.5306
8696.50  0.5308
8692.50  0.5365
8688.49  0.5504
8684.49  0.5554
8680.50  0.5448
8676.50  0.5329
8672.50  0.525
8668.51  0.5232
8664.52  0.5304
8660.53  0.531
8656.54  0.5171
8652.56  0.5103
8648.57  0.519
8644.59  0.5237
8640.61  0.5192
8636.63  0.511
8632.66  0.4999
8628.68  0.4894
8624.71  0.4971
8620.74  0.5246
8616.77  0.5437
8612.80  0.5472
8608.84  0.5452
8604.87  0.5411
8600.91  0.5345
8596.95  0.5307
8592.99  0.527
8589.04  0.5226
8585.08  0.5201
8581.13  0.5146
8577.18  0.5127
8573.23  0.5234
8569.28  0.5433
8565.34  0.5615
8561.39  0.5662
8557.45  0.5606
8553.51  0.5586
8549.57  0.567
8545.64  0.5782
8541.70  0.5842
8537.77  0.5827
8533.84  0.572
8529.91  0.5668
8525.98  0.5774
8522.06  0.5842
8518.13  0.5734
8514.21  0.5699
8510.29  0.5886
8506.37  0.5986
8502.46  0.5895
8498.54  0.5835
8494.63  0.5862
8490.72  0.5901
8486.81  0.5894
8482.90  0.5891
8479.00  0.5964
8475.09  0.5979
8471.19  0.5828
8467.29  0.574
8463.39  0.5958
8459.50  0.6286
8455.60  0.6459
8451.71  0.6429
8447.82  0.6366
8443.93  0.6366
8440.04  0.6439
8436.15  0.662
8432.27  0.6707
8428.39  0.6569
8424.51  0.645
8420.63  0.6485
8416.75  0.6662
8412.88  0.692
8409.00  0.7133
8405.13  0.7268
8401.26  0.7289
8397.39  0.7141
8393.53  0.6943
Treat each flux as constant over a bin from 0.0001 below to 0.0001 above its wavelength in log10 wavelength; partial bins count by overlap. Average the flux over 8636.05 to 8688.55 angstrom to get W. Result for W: 0.528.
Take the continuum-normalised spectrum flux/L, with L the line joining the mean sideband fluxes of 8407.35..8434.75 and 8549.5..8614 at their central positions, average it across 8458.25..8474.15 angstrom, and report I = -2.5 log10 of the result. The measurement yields 0.069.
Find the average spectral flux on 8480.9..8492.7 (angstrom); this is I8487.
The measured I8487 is 0.59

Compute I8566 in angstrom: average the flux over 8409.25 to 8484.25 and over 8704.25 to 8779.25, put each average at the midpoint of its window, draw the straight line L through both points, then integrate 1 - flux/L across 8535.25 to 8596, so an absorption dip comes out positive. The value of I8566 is 3.7 angstrom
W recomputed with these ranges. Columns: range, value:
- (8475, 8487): 0.593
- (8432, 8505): 0.611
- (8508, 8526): 0.579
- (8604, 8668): 0.522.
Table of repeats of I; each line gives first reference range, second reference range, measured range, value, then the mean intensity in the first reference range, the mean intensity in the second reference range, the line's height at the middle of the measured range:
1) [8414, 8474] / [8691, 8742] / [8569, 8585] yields 0.11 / 0.636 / 0.519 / 0.579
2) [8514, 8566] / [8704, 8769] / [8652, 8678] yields 0.01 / 0.572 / 0.506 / 0.53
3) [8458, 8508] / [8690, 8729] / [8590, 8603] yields 0.05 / 0.592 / 0.522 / 0.557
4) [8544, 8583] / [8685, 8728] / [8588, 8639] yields 0.03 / 0.548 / 0.525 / 0.54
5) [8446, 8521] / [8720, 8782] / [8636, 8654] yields 0.05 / 0.598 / 0.506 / 0.542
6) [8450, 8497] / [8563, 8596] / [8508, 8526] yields -0.01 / 0.601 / 0.529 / 0.571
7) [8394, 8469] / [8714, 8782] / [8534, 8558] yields 0.06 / 0.66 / 0.506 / 0.604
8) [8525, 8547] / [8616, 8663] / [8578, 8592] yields 0.06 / 0.577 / 0.515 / 0.547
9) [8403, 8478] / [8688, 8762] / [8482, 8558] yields 0.05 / 0.645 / 0.515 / 0.609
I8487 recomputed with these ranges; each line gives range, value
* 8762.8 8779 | 0.501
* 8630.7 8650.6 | 0.515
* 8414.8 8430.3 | 0.654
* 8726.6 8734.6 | 0.513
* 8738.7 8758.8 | 0.503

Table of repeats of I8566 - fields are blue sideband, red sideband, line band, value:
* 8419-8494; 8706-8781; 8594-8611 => 0.79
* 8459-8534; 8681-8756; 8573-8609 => 2.03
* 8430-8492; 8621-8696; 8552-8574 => 0.60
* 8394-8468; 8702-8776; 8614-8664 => 3.64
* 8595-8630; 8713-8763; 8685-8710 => -1.17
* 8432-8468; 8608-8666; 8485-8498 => 0.44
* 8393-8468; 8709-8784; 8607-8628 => 1.55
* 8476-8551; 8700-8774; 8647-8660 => 0.44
